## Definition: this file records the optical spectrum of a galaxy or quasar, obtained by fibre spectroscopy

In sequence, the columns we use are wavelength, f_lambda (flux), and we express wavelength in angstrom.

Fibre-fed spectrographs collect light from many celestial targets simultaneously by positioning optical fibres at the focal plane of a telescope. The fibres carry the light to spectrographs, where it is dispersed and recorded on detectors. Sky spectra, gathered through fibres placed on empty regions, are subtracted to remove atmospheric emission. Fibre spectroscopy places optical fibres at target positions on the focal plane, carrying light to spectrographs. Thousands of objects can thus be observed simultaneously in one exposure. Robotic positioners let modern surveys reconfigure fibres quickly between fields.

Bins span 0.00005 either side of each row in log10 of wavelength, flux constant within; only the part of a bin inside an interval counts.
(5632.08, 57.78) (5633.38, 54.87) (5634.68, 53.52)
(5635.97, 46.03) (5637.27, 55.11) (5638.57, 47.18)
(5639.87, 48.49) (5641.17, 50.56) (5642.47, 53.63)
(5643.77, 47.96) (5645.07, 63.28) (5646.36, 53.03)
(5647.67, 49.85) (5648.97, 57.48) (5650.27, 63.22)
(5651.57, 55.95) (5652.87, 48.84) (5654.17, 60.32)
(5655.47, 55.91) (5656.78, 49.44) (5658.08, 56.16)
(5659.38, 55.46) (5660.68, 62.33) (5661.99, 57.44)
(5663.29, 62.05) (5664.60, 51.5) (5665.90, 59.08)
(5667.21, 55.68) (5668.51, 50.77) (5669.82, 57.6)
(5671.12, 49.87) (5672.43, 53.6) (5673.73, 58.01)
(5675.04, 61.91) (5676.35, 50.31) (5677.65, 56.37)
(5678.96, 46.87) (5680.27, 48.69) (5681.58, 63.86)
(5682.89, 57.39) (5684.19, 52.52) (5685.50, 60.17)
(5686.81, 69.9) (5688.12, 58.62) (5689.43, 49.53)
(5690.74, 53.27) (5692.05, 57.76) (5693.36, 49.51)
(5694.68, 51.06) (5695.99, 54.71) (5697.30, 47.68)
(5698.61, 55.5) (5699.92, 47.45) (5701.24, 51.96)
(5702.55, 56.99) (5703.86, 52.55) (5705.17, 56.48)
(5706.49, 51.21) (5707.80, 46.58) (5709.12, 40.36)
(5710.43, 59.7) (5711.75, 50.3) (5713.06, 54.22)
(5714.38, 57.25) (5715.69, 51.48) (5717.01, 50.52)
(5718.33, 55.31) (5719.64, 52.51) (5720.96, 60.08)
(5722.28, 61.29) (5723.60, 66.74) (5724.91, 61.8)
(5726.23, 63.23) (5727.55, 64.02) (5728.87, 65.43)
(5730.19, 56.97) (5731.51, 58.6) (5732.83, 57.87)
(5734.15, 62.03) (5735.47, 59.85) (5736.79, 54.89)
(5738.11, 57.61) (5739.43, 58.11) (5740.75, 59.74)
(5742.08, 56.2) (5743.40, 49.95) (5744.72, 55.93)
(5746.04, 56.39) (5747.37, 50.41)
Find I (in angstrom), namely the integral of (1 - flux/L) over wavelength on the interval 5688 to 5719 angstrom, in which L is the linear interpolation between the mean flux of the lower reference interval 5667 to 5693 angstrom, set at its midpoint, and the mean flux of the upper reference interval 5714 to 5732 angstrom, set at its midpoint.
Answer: 2.72 angstrom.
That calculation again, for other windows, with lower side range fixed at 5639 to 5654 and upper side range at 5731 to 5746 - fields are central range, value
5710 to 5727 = -0.21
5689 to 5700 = 0.71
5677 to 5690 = -0.26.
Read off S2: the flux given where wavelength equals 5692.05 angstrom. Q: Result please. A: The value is 57.76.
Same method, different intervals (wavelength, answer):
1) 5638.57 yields 47.18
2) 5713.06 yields 54.22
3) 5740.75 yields 59.74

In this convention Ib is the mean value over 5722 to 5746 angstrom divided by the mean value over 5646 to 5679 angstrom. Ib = 1.07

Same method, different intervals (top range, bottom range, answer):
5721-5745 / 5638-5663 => 1.09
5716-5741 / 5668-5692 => 1.06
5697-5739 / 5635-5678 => 1.02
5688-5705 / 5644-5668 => 0.94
